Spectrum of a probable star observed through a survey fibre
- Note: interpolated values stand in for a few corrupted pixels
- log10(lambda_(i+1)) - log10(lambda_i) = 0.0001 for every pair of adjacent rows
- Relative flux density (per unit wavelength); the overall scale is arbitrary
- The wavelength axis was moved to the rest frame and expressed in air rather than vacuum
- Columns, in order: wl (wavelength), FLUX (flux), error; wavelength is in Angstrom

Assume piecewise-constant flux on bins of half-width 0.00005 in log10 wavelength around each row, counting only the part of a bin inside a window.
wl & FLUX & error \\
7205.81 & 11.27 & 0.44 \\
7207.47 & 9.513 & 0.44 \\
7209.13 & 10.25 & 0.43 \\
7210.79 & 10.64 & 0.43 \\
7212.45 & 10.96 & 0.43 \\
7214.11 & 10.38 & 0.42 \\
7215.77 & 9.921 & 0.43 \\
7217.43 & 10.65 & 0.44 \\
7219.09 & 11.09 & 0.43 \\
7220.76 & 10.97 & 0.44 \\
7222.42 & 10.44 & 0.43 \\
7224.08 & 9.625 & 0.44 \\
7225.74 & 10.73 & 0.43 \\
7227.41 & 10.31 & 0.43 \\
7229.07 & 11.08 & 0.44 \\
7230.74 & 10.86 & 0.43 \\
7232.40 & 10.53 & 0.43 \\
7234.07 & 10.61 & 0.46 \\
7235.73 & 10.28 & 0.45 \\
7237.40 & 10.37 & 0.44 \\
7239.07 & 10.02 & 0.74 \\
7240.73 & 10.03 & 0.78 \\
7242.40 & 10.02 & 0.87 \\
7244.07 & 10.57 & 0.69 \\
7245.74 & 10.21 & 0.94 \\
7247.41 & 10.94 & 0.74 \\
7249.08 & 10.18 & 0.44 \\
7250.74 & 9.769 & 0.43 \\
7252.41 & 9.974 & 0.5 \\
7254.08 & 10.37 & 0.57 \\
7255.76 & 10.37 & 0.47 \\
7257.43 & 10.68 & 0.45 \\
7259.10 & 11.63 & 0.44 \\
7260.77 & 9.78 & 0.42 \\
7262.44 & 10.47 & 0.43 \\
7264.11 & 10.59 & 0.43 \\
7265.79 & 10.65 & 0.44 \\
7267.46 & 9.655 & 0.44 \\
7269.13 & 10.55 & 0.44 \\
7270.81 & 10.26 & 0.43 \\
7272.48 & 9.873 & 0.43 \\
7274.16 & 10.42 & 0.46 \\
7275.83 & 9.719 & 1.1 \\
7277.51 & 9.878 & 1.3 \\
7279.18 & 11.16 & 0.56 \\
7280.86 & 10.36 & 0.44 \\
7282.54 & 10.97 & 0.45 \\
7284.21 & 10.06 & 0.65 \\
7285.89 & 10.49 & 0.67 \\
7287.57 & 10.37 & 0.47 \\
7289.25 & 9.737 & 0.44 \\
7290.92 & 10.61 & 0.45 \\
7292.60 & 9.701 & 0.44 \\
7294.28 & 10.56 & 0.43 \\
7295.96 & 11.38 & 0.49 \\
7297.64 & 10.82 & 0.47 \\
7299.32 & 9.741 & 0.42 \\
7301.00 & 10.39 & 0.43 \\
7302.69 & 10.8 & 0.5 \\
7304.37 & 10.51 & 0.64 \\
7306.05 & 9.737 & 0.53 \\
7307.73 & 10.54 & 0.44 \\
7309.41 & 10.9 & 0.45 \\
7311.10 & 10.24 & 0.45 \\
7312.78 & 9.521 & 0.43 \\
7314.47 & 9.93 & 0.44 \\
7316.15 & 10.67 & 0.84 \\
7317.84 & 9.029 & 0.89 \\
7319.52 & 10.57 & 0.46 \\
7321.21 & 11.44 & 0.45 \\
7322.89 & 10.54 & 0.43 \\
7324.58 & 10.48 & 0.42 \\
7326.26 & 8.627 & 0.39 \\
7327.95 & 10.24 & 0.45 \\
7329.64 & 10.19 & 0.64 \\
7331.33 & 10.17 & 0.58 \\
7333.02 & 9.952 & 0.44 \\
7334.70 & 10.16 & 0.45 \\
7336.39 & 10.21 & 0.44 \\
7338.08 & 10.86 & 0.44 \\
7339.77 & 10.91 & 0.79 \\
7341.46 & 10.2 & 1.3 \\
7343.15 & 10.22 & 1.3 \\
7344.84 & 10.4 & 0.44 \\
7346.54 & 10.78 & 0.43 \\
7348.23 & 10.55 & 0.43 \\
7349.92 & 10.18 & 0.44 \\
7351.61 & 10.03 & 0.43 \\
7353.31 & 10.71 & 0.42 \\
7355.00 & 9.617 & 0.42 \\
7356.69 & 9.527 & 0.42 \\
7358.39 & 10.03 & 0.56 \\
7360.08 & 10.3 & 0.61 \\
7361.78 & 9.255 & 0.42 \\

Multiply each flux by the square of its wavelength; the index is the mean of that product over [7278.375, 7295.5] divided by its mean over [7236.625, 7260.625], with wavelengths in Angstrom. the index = 1.02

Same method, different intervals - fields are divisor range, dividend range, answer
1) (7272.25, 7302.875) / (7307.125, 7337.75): 0.99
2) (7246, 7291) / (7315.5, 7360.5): 1.01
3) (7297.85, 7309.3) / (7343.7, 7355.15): 1.01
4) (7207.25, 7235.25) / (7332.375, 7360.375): 1.01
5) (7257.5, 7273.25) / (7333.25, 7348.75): 1.03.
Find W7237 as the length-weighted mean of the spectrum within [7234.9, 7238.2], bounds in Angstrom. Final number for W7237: 10.3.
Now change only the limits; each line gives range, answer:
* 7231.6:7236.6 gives 10.5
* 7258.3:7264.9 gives 10.6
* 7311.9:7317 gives 10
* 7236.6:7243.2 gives 10.1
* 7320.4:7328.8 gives 10.3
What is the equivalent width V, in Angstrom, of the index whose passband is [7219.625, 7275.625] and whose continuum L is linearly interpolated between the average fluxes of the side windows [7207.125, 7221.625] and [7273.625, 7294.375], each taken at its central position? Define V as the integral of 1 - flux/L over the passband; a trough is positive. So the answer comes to 0.2 Angstrom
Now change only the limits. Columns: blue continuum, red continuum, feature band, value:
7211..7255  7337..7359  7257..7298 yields -0.1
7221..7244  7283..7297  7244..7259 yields 0.0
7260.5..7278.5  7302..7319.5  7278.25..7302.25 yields -0.6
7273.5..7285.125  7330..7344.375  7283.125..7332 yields 0.3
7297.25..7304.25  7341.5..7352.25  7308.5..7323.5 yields 0.1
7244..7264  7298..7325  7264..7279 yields 0.3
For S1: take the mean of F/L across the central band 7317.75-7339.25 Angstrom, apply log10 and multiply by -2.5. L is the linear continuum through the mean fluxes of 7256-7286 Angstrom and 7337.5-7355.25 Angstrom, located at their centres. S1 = 0.02 mag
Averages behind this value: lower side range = 10.4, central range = 10.2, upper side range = 10.4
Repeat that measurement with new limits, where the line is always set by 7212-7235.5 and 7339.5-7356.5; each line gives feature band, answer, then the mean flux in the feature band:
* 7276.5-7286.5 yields -0.002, 10.5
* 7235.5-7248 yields 0.026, 10.3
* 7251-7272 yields 0.011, 10.4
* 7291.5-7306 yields -0.003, 10.4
